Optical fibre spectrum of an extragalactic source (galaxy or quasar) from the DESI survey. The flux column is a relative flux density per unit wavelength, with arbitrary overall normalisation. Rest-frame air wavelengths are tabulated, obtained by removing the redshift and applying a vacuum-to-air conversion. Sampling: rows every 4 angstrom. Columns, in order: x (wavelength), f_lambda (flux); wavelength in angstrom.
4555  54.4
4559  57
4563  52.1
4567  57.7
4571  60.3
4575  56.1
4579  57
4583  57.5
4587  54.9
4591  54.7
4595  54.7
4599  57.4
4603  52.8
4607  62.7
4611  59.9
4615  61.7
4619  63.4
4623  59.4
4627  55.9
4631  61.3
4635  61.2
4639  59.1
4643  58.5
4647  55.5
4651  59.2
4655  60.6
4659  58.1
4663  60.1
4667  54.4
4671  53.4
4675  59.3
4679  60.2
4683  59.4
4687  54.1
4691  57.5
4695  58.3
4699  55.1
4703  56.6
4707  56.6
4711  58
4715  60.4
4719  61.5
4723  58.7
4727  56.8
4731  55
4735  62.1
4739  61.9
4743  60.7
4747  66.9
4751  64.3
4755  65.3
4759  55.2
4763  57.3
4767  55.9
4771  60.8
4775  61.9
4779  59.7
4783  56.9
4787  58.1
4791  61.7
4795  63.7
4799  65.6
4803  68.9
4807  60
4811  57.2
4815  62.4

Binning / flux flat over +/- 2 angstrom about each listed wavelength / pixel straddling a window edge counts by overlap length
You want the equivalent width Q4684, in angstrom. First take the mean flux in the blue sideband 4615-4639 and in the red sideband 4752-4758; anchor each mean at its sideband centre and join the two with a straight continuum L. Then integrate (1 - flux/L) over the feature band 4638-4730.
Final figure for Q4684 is 5.72 angstrom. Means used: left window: 60.3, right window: 63.4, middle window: 57.8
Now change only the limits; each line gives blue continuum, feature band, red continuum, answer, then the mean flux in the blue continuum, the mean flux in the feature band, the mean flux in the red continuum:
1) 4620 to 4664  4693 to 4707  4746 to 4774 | 0.7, 59.1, 56.7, 60.6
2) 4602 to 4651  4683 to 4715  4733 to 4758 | 2.4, 59.4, 57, 63.2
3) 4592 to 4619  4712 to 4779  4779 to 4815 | 0.5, 58.5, 60.2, 61.5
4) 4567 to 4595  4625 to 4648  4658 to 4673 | -0.9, 56.7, 58.7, 56.4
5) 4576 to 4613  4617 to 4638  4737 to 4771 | -0.9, 56.8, 60.2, 60.9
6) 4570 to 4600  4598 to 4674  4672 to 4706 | -2.4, 56.4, 58.7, 57.4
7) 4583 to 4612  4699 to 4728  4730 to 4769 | 0.7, 56.7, 58.2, 60.6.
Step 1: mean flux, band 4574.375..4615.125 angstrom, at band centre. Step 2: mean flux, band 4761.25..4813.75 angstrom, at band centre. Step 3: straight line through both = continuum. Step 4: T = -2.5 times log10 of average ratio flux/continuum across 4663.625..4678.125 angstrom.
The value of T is 0.04 mag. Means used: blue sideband 57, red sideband 60.6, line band 56.5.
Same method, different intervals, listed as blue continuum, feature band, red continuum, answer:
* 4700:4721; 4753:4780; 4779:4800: 0.01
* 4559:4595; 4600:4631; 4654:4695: -0.05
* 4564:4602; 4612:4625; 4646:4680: -0.08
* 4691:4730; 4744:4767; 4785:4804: -0.01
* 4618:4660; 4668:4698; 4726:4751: 0.05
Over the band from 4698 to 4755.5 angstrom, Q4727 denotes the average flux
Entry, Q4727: 59.9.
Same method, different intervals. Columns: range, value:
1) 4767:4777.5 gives 60.2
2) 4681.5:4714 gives 57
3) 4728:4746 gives 60.1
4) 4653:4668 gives 58.6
